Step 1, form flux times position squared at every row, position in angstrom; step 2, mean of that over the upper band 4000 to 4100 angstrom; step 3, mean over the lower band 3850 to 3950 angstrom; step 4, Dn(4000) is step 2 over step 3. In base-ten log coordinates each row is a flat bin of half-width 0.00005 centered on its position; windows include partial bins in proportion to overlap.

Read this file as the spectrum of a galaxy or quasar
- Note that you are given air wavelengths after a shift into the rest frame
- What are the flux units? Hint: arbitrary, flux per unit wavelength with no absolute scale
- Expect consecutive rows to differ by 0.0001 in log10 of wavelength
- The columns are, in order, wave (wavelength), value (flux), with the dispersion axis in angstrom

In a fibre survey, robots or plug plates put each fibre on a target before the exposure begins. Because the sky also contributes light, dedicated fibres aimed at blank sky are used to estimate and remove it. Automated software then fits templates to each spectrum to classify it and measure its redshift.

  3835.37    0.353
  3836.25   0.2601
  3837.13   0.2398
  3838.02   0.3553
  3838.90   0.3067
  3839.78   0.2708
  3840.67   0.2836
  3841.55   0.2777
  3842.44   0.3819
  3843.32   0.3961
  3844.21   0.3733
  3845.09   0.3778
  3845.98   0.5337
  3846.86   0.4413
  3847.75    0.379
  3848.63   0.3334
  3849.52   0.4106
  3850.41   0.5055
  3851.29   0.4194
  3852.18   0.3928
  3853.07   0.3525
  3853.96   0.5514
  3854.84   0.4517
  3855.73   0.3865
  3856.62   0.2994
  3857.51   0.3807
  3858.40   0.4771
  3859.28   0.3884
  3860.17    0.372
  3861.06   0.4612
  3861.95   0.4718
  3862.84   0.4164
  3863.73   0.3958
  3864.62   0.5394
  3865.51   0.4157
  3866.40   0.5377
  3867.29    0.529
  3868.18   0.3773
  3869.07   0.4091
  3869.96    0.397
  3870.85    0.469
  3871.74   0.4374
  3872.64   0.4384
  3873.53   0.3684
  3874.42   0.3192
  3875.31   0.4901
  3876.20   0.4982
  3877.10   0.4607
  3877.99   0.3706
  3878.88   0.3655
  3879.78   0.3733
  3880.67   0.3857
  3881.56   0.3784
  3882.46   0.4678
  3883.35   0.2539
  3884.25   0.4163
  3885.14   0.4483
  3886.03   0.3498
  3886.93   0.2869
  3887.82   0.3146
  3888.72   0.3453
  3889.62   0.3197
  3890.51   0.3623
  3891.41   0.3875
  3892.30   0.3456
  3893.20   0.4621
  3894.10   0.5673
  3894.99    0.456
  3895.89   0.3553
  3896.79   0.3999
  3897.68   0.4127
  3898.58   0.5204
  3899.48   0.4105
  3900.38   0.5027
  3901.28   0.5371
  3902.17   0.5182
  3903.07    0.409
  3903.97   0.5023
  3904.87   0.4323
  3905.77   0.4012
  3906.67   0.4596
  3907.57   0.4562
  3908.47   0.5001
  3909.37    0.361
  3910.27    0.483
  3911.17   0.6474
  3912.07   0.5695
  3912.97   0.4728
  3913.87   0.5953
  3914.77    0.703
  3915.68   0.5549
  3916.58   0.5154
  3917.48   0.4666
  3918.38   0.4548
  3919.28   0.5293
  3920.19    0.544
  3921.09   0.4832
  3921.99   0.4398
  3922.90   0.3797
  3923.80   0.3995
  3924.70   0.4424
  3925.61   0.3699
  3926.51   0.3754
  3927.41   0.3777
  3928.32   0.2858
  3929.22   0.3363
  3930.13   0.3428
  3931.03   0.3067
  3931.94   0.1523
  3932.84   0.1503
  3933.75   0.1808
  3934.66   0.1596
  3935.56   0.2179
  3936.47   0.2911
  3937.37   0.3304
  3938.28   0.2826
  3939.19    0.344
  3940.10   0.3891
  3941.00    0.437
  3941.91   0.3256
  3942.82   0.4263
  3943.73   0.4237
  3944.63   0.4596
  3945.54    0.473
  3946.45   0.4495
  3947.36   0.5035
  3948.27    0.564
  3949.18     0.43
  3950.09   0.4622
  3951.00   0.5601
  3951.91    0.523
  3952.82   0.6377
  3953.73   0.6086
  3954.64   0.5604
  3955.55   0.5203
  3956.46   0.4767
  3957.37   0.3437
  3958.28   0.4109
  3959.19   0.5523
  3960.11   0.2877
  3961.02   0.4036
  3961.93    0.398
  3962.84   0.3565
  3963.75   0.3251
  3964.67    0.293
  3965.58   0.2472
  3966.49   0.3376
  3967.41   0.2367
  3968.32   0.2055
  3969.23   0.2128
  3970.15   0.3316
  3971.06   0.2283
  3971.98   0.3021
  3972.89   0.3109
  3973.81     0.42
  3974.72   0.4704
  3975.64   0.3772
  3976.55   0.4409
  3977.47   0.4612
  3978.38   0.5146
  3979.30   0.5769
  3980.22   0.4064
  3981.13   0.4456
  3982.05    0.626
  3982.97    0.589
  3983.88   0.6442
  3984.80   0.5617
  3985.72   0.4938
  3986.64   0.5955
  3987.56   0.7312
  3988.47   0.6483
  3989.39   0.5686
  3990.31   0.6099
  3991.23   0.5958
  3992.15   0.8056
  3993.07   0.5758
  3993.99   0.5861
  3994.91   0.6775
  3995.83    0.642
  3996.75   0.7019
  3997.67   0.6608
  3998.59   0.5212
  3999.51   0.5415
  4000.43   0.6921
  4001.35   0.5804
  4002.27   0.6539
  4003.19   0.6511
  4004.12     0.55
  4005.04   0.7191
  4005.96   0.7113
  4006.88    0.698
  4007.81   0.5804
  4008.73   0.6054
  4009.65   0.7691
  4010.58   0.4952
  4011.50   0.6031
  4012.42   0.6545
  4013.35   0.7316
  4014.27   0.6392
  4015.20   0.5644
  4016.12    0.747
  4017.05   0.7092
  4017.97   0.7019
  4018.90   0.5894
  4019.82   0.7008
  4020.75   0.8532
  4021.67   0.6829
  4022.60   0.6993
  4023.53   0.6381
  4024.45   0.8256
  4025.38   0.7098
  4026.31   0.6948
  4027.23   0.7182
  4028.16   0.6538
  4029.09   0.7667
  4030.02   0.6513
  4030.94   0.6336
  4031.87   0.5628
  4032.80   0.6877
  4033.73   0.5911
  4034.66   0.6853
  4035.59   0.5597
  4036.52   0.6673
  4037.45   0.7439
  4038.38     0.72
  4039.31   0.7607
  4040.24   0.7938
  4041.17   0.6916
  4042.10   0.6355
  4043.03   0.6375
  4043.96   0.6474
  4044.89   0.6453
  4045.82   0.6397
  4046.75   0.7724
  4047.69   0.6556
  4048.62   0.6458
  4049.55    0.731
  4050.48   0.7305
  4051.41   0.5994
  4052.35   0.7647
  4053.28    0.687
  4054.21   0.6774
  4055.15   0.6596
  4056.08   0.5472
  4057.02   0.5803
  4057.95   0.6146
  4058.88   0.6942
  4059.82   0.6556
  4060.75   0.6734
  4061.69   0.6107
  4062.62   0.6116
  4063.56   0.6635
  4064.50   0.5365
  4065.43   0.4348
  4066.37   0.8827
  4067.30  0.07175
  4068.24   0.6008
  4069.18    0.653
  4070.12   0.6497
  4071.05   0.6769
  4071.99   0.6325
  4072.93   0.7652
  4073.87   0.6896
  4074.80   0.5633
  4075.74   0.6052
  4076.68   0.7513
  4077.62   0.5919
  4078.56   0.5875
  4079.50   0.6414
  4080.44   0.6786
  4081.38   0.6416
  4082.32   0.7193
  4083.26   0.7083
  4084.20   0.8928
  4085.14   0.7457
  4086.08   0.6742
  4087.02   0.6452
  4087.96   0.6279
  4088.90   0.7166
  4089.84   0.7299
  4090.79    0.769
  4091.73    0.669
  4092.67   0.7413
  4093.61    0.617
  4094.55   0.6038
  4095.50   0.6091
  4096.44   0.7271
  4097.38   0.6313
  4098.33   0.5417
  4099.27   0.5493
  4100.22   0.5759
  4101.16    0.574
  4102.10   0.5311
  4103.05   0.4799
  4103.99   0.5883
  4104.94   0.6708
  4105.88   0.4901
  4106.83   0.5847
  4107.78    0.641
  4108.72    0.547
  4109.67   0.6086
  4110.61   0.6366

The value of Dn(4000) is 1.71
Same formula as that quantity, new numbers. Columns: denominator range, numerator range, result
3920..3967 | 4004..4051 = 1.81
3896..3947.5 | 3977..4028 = 1.59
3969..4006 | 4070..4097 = 1.30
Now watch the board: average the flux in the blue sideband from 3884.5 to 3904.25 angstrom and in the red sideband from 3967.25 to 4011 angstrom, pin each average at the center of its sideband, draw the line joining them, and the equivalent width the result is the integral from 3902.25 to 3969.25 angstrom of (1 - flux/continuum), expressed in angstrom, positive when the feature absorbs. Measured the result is 7.9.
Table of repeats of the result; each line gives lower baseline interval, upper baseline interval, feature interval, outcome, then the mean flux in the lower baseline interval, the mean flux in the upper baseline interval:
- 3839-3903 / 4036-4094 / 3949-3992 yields 6.7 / 0.411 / 0.662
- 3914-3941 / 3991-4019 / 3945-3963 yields -0.5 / 0.376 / 0.645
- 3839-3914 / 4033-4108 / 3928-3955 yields 6.1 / 0.421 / 0.646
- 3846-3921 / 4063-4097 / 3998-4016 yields -1.8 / 0.439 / 0.653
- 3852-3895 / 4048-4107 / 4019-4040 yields -3.8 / 0.411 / 0.639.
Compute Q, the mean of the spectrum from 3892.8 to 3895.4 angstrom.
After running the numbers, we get 0.497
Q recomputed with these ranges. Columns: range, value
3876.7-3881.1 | 0.391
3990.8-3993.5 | 0.66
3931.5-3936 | 0.172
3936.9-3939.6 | 0.318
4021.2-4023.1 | 0.691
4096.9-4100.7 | 0.575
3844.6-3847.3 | 0.451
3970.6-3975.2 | 0.346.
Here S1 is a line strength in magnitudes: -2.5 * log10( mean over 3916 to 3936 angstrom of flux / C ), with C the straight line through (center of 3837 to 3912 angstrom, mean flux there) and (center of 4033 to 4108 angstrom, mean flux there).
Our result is 0.30 mag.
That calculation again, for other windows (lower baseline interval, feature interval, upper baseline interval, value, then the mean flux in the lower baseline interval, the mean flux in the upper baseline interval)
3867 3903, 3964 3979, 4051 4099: 0.465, 0.412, 0.648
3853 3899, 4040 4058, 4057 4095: -0.084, 0.413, 0.65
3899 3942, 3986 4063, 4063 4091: -0.163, 0.414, 0.65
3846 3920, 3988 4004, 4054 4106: -0.144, 0.438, 0.634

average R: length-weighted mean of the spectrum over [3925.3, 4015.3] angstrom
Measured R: 0.474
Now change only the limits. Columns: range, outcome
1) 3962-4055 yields 0.597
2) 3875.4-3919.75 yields 0.445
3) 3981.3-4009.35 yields 0.626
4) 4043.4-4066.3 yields 0.649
